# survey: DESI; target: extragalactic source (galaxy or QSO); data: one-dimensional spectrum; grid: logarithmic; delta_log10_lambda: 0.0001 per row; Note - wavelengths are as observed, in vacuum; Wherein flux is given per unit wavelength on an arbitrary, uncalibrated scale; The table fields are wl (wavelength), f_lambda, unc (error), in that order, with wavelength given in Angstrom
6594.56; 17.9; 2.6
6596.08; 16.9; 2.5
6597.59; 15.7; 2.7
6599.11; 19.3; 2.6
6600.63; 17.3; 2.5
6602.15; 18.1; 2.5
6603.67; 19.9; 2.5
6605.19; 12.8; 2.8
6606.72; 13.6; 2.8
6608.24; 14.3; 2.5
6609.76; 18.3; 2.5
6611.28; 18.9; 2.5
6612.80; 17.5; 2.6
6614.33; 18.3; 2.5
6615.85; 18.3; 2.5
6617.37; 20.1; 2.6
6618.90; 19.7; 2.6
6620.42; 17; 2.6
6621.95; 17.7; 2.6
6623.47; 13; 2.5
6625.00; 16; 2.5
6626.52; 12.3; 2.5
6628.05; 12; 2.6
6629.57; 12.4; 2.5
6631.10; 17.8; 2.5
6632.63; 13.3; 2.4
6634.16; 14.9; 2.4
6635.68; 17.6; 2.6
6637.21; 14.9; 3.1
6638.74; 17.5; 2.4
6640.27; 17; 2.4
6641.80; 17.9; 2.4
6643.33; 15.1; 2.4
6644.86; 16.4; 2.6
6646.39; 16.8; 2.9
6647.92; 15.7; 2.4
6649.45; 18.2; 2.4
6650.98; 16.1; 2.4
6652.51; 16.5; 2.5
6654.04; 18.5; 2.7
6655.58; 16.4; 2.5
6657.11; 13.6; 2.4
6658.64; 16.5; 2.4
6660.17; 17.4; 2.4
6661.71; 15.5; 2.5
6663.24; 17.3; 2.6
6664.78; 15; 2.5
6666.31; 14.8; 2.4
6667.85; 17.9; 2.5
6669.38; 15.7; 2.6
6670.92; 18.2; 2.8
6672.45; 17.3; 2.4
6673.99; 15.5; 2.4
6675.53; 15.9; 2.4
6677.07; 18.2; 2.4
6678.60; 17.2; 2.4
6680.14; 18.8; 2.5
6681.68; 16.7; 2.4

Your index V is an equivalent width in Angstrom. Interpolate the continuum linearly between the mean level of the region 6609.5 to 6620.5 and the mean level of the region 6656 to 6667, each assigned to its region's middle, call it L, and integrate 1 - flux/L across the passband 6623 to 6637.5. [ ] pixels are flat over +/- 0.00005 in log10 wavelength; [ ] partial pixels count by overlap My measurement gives 2.7 Angstrom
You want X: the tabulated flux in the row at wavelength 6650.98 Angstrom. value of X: 16.1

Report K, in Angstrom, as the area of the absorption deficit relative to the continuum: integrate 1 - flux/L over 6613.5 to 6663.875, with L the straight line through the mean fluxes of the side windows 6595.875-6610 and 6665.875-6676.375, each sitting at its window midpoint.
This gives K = 0.7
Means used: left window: 16.6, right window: 16.5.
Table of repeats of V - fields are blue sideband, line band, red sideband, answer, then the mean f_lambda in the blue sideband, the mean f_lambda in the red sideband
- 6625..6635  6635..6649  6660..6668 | -1.8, 14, 16.1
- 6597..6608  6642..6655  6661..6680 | -0.1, 16.6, 16.6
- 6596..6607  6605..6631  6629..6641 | 0.3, 16.8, 15.7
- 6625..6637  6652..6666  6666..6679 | -0.2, 14.5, 16.8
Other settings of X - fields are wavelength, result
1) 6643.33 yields 15.1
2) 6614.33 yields 18.3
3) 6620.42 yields 17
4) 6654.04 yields 18.5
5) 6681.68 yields 16.7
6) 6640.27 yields 17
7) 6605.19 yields 12.8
